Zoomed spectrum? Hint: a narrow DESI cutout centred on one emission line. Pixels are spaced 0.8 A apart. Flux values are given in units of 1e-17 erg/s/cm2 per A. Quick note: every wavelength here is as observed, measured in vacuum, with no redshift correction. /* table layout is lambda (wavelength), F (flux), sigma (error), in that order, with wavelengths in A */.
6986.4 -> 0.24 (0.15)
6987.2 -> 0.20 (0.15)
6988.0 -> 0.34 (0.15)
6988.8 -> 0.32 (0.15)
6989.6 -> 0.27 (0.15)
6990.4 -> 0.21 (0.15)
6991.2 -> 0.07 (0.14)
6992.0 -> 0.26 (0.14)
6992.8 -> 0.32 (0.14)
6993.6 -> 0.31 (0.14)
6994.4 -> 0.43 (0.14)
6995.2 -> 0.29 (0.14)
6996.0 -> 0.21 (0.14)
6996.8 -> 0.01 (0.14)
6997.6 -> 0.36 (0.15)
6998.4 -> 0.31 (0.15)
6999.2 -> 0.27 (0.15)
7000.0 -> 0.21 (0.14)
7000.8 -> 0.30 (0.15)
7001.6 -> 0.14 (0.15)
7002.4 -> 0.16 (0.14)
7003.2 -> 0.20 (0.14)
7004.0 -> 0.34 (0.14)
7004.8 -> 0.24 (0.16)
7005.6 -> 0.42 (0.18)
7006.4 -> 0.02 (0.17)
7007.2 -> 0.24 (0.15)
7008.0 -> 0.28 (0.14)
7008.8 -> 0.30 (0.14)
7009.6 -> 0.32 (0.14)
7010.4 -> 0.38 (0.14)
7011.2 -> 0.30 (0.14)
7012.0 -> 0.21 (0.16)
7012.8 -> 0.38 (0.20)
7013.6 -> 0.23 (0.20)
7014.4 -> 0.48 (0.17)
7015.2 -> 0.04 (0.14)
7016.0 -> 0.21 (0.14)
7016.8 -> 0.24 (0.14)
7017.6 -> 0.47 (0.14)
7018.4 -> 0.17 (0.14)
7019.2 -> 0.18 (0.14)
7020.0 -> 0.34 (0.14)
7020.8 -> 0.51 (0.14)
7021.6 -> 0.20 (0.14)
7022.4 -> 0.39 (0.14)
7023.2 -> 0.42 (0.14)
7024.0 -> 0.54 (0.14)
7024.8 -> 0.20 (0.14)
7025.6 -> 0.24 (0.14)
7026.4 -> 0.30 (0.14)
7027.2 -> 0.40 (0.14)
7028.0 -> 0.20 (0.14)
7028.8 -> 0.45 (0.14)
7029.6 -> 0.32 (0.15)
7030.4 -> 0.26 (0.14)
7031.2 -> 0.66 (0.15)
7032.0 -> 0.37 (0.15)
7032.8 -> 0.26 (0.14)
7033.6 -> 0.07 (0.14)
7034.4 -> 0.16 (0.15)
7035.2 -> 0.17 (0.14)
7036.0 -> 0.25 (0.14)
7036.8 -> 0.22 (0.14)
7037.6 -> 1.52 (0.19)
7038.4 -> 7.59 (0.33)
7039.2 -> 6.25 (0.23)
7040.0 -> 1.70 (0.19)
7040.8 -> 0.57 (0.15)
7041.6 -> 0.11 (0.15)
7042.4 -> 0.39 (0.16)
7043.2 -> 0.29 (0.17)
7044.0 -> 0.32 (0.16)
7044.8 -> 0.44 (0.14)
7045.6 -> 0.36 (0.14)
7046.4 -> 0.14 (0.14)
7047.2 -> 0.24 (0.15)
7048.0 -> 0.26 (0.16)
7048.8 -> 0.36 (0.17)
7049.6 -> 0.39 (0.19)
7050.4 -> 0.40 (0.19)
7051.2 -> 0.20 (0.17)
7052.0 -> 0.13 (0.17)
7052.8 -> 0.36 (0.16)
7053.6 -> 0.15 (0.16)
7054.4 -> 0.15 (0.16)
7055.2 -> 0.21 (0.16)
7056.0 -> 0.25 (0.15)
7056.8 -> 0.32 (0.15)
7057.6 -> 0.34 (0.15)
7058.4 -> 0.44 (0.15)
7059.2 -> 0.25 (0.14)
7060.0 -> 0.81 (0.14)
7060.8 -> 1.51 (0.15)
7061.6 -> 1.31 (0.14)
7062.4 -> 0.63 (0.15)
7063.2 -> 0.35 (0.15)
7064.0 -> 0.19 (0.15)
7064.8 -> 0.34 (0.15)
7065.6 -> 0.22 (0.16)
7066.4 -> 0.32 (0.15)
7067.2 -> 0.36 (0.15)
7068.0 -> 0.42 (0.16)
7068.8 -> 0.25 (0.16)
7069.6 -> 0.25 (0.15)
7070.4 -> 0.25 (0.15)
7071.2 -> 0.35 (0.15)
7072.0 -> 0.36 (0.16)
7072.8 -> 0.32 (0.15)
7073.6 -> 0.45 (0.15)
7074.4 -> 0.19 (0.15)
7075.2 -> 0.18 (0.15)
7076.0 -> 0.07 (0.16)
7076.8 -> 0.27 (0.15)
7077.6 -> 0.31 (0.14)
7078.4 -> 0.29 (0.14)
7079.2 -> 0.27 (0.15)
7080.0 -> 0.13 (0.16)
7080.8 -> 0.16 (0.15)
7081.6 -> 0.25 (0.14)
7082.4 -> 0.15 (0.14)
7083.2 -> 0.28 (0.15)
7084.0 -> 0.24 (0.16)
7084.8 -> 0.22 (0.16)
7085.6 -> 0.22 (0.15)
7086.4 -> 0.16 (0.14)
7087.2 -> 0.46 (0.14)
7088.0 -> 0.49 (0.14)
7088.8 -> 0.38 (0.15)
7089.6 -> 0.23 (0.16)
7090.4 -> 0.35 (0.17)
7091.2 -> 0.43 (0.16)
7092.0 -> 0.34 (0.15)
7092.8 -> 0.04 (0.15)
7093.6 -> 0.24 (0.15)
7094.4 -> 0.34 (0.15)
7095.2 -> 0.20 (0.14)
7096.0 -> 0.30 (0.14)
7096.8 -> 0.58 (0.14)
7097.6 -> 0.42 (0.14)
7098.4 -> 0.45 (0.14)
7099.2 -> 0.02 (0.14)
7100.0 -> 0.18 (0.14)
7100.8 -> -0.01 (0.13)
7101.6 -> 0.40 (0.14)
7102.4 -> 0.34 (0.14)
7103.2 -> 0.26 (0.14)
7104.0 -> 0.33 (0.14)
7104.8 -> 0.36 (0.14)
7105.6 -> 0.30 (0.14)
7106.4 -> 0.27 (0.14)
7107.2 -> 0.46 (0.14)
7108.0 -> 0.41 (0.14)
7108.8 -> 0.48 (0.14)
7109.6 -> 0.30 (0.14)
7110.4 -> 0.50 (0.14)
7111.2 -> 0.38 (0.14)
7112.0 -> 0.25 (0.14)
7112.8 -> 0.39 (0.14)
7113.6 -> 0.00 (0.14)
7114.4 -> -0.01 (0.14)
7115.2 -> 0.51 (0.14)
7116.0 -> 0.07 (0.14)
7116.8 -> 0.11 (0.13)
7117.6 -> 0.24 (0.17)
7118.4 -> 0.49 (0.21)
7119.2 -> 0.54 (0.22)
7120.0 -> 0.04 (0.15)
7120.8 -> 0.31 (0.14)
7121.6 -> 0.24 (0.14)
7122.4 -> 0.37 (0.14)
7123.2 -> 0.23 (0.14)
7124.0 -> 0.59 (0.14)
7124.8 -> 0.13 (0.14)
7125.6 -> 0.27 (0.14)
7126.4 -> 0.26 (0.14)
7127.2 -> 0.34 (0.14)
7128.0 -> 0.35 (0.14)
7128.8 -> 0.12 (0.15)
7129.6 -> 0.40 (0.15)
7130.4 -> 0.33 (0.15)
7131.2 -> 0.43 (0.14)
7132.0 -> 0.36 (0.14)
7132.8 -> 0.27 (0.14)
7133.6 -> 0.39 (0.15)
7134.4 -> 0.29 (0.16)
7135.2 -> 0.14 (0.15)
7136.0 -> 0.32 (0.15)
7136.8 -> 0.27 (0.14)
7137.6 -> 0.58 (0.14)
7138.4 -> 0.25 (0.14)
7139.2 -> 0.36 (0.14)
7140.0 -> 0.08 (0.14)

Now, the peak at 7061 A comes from [N II]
